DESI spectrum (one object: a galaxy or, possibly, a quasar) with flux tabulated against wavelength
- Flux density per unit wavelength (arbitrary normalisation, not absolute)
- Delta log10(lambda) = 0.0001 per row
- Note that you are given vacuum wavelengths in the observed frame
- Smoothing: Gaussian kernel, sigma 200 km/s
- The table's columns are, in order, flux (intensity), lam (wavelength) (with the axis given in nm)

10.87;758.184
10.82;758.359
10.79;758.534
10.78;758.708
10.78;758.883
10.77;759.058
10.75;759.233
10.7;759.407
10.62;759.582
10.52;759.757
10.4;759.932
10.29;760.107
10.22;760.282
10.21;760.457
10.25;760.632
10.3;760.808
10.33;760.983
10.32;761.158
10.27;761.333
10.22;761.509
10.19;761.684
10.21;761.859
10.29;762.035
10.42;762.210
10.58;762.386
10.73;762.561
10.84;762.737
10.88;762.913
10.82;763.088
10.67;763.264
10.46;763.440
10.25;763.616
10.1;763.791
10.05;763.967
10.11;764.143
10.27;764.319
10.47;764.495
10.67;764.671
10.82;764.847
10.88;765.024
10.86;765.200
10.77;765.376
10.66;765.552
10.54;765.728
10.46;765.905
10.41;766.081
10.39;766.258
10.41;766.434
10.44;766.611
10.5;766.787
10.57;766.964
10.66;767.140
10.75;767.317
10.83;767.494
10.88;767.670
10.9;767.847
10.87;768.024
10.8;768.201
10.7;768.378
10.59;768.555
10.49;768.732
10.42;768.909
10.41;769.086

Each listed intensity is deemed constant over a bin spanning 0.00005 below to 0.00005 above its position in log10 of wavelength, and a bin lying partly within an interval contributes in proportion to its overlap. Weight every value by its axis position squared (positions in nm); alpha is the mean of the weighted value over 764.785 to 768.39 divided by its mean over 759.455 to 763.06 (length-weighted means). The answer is 1.0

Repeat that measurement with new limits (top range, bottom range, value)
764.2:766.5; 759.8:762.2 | 1.04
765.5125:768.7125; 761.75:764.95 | 1.02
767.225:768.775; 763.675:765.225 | 1.04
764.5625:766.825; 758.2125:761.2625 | 1.02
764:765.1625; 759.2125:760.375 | 1.02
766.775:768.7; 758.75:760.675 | 1.04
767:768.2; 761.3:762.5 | 1.06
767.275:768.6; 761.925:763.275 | 1.03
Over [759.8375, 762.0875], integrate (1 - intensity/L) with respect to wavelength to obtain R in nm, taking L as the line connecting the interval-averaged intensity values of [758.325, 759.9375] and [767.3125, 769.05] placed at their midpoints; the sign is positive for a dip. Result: 0.09 nm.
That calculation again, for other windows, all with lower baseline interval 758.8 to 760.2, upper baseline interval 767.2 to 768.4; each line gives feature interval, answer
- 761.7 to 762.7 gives 0.02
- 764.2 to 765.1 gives 0.01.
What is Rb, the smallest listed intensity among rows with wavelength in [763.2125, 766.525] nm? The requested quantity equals 10.05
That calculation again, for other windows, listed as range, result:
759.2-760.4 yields 10.22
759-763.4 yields 10.19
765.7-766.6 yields 10.39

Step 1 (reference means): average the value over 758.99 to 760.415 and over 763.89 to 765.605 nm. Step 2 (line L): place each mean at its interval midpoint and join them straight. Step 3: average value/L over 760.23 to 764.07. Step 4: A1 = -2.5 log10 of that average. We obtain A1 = 0.02 mag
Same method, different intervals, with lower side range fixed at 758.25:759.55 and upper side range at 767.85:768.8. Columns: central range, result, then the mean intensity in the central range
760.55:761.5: 0.049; 10.3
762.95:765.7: 0.020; 10.5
